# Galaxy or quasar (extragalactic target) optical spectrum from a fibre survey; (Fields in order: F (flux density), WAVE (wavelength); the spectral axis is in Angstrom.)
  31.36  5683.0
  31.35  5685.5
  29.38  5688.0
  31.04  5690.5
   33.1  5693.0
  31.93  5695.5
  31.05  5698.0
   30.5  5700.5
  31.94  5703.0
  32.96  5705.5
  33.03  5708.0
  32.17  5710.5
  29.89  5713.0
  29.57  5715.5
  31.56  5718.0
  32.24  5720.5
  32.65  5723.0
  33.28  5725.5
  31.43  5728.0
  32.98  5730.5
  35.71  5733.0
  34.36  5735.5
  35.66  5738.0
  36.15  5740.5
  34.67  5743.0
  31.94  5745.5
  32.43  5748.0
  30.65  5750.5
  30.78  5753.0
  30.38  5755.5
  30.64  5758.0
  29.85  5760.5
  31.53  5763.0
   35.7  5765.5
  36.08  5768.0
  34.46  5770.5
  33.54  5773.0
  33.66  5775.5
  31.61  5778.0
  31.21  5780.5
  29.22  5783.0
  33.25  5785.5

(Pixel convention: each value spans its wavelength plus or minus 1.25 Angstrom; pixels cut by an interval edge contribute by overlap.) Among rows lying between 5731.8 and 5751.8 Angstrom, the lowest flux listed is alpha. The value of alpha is 30.65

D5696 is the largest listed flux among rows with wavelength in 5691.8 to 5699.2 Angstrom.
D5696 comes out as 33.1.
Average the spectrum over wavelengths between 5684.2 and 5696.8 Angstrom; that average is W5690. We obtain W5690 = 31.4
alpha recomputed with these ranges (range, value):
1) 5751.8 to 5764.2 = 29.85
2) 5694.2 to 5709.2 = 30.5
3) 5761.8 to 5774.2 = 31.53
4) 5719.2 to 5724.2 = 32.24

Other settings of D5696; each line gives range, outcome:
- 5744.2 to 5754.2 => 32.43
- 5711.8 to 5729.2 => 33.28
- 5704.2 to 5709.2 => 33.03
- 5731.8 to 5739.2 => 35.71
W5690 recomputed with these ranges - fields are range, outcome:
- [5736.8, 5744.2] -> 35.5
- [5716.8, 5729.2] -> 32.2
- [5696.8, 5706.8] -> 31.6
